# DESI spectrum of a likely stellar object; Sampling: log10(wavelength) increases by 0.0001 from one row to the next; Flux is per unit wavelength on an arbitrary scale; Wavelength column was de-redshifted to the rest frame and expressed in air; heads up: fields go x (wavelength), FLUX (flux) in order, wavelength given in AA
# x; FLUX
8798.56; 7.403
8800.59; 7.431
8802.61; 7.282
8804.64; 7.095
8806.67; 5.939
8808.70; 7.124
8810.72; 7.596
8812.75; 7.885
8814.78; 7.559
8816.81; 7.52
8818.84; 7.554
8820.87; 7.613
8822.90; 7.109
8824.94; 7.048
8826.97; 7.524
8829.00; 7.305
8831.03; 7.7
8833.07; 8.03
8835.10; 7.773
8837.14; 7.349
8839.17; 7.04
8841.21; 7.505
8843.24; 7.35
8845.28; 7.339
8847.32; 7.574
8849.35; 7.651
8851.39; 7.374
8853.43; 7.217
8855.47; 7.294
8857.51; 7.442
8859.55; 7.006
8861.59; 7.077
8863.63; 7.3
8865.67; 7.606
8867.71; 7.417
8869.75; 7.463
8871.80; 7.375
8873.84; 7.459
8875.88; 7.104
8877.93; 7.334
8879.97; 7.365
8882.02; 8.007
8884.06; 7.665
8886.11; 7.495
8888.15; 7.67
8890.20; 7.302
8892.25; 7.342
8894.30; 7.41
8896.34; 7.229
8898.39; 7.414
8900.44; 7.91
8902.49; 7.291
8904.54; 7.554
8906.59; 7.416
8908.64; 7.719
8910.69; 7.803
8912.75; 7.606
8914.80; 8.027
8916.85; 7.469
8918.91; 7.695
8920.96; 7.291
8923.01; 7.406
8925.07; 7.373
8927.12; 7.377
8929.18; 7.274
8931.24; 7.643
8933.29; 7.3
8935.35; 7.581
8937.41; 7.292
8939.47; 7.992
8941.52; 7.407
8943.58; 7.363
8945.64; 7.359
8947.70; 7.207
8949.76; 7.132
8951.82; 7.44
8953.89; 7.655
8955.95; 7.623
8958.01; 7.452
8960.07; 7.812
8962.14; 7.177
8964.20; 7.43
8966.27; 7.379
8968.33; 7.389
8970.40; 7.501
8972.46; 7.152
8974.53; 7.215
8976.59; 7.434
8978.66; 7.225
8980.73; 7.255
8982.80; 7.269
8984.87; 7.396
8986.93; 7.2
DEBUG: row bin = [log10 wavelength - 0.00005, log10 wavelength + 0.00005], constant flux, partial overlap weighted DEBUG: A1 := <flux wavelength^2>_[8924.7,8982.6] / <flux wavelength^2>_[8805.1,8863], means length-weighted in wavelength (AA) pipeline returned 1.03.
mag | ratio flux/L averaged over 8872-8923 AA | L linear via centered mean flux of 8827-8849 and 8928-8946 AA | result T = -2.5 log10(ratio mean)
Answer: -0.01 mag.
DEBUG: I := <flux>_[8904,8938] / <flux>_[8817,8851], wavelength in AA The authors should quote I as 1.01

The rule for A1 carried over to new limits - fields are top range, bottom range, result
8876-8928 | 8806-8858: 1.03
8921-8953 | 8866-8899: 1.01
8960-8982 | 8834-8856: 1.02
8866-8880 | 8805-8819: 1.03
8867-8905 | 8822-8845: 1.02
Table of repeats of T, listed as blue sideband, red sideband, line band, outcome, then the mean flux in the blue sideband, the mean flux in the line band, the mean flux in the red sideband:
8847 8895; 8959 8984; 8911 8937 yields -0.018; 7.41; 7.5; 7.35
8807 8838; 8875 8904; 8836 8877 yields 0.019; 7.48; 7.35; 7.47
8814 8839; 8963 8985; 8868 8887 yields -0.005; 7.49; 7.47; 7.33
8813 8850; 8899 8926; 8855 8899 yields 0.020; 7.48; 7.4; 7.58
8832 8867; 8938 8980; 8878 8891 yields -0.024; 7.41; 7.57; 7.41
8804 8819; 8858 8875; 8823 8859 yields -0.017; 7.27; 7.43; 7.34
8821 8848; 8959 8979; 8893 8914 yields -0.019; 7.44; 7.54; 7.38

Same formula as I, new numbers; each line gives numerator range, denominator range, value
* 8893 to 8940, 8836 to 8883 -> 1.02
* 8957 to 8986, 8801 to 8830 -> 1.01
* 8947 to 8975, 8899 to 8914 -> 0.97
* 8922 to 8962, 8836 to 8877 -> 1.01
